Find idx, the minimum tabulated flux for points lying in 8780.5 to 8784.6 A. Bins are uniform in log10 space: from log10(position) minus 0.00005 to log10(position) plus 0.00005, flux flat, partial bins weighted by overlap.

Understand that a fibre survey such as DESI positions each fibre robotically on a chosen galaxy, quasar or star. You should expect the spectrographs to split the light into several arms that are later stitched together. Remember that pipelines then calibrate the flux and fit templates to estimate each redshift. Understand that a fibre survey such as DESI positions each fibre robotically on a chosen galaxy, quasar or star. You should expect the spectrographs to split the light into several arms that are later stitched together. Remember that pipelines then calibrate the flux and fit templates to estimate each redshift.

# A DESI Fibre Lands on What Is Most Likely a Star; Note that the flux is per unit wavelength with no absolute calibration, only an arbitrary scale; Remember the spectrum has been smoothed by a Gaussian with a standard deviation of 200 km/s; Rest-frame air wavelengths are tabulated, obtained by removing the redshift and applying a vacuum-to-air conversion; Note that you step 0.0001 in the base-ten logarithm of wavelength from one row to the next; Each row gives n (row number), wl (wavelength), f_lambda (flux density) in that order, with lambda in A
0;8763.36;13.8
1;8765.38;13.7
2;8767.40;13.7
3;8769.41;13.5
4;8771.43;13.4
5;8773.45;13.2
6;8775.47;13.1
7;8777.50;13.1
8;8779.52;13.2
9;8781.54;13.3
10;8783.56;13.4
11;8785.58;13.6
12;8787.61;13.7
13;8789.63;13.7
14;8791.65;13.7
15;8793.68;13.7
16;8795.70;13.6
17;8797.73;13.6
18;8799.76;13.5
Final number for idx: 13.3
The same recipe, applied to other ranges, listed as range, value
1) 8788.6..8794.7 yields 13.7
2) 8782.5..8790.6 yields 13.4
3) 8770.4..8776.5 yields 13.1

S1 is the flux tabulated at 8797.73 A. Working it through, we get 13.6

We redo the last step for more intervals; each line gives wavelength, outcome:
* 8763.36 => 13.8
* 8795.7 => 13.6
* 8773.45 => 13.2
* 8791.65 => 13.7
